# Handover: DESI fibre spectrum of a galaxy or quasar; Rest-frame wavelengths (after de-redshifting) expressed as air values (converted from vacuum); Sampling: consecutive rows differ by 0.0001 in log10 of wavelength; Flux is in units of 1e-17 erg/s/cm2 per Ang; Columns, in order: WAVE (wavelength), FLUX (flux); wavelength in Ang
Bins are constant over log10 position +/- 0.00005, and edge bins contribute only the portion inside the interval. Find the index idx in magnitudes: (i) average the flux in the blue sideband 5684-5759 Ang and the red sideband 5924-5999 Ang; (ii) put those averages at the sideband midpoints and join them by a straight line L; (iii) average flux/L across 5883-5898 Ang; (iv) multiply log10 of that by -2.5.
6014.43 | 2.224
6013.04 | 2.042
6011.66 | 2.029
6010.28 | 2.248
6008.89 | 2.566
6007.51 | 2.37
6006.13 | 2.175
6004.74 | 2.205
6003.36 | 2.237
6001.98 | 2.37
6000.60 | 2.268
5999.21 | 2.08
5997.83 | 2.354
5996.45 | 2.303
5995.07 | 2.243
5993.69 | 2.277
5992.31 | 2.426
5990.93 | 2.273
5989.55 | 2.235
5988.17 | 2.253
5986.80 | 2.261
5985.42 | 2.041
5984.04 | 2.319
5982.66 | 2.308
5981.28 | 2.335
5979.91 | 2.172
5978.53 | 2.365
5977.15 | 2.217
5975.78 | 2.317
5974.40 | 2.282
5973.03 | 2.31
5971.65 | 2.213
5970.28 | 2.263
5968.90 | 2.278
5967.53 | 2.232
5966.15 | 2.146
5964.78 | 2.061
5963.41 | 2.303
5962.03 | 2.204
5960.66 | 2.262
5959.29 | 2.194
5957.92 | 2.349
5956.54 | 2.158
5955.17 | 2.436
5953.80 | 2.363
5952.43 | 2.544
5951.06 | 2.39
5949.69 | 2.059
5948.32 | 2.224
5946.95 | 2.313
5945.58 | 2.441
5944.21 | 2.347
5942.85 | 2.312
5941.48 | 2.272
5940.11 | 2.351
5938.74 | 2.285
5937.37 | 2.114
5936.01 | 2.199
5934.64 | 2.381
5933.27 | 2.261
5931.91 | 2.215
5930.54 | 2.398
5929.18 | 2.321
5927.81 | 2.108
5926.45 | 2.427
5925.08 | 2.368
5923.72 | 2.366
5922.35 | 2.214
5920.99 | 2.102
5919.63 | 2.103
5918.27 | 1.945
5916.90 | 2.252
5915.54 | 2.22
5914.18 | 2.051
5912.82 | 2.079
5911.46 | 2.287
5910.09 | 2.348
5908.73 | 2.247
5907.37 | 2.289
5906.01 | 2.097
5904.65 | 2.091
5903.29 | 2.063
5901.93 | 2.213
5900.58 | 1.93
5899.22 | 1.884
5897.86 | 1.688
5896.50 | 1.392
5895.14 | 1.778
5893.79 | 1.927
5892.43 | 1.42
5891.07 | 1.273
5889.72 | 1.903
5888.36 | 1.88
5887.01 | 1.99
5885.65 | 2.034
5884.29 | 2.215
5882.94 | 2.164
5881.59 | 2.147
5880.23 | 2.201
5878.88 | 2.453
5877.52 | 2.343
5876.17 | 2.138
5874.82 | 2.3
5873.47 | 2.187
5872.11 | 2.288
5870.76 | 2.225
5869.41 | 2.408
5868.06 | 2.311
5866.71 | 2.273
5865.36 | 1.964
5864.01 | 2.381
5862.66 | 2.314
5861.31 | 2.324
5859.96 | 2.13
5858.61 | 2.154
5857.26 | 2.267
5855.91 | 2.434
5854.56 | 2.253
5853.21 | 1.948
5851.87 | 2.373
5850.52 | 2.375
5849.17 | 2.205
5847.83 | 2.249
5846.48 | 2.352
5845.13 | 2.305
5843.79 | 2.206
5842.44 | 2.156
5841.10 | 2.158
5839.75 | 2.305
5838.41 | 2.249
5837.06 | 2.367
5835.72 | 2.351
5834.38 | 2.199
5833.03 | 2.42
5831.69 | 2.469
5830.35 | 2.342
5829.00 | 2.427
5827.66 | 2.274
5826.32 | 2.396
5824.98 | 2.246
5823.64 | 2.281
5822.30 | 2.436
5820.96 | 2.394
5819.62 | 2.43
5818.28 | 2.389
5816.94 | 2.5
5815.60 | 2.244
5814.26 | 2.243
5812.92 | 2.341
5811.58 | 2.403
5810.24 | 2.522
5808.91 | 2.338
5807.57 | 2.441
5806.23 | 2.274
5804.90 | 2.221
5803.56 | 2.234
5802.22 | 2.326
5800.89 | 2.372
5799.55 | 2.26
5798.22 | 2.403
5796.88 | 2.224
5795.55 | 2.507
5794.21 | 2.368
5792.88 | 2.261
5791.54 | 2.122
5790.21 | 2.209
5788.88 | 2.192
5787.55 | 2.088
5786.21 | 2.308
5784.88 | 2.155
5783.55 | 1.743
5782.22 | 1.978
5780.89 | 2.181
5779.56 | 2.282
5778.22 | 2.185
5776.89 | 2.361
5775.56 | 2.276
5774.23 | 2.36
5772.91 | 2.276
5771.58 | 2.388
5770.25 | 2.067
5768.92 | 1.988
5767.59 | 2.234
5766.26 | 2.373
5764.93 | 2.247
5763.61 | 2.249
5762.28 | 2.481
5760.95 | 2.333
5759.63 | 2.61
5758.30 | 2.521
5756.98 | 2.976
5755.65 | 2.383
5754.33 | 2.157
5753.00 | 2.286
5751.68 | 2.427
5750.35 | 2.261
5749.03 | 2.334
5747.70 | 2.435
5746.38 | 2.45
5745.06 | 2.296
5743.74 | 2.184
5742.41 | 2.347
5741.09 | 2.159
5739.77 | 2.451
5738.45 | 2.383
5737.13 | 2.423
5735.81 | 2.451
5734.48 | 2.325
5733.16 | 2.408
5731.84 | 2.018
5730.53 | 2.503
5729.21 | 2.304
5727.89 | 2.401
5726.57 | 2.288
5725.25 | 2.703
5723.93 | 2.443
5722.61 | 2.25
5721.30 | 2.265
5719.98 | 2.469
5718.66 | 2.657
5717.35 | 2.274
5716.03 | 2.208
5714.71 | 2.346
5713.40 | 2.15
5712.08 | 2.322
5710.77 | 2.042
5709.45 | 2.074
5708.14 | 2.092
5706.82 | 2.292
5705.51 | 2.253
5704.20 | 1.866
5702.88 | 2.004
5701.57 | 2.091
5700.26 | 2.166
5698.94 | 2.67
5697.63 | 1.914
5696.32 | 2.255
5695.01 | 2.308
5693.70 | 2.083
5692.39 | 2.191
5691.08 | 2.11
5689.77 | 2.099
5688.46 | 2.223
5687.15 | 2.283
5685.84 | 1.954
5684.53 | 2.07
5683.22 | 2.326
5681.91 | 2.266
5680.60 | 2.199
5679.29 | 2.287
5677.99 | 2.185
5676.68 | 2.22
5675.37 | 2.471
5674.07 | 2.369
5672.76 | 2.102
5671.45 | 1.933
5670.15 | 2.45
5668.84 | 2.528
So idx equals 0.26 mag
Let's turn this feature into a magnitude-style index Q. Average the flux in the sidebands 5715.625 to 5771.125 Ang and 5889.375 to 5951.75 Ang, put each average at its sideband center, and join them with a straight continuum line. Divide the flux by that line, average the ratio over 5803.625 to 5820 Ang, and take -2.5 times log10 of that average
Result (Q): -0.04 mag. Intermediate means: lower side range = 2.36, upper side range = 2.13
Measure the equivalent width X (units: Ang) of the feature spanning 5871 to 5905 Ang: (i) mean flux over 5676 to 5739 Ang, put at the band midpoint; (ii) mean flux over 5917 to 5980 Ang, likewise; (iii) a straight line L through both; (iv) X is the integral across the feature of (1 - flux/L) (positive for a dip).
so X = 4.0 Ang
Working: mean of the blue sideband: 2.25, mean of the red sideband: 2.27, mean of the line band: 2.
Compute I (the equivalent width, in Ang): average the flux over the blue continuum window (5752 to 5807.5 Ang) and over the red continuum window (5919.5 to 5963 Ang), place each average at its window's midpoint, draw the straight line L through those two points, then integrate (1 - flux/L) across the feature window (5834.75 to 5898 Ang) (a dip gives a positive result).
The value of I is 3.8 Ang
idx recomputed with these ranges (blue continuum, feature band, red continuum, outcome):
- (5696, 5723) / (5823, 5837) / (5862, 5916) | -0.10 mag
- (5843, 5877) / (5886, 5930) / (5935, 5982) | 0.11 mag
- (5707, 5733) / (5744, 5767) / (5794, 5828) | -0.03 mag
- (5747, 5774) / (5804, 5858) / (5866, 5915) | -0.06 mag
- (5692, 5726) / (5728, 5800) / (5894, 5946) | -0.04 mag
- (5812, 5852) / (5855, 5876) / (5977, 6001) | 0.02 mag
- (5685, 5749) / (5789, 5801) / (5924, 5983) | -0.01 mag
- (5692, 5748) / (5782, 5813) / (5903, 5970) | 0.00 mag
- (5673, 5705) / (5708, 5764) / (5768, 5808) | -0.07 mag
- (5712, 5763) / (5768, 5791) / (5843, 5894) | 0.06 mag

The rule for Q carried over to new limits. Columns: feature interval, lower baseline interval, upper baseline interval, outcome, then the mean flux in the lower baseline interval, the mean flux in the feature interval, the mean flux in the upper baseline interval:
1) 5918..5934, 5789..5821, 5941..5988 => 0.021 mag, 2.33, 2.24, 2.27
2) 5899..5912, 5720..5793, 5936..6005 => 0.063 mag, 2.31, 2.15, 2.27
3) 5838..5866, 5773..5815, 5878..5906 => -0.086 mag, 2.26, 2.24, 1.94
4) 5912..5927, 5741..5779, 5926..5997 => 0.046 mag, 2.33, 2.19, 2.28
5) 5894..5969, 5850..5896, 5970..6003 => 0.004 mag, 2.14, 2.2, 2.27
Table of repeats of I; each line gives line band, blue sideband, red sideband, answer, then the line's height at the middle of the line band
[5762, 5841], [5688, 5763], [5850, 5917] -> -2.7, 2.21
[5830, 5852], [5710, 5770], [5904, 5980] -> 0.0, 2.3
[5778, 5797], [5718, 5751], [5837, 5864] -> 1.1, 2.32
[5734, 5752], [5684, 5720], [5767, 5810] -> -1.1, 2.21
